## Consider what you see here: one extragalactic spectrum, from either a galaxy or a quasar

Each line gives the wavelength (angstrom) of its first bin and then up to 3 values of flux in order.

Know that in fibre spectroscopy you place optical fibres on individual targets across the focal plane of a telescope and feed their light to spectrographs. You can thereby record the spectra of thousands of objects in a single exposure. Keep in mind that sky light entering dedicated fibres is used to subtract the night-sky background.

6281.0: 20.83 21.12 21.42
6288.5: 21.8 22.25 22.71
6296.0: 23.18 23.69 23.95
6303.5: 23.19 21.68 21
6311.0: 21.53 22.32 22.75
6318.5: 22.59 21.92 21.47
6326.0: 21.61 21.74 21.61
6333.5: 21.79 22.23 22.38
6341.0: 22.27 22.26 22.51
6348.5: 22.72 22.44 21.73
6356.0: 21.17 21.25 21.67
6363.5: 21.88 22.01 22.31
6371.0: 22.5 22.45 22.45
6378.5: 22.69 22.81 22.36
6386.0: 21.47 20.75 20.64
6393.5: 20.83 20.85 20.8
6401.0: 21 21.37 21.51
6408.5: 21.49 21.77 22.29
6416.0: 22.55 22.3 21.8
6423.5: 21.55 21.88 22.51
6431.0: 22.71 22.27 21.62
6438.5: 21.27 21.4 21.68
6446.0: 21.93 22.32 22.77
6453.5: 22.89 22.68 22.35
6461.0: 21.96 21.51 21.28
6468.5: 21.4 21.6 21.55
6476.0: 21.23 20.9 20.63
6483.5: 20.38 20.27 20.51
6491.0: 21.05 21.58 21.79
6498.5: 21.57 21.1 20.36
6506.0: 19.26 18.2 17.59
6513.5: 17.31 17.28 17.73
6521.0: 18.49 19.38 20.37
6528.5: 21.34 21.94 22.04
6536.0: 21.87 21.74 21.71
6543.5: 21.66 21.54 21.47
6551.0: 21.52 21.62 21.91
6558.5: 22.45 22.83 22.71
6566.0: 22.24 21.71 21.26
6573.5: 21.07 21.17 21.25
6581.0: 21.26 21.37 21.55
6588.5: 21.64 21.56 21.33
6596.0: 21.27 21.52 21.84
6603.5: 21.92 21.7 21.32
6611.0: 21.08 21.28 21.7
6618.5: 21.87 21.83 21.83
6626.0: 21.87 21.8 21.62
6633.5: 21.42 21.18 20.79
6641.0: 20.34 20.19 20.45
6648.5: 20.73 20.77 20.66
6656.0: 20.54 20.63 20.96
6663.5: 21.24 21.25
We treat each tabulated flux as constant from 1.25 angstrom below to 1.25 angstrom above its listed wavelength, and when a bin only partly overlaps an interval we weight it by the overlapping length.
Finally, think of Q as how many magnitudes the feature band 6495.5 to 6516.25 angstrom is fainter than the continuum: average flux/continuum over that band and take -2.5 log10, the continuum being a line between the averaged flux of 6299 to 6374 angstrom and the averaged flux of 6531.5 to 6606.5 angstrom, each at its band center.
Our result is 0.127 mag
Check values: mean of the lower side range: 22.1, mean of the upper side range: 21.7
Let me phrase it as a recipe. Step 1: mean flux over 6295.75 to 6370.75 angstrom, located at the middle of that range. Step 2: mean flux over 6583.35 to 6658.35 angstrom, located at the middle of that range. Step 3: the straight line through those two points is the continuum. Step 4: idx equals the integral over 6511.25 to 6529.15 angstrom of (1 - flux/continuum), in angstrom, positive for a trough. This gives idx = 2.4 angstrom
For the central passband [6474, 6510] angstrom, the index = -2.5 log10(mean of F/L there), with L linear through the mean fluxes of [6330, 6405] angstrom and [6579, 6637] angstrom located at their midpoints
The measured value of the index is 0.05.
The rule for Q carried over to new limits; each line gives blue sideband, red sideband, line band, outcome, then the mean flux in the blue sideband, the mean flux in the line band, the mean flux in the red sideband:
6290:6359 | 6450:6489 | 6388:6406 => 0.05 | 22.2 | 20.9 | 21.5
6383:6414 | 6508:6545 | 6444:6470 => -0.07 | 21.3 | 22.1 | 20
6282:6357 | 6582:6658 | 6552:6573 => -0.03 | 22.2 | 22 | 21.3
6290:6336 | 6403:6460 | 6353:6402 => 0.02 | 22.3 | 21.7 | 22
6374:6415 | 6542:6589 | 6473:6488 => 0.04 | 21.6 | 20.8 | 21.7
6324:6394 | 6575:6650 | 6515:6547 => 0.05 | 22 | 20.6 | 21.4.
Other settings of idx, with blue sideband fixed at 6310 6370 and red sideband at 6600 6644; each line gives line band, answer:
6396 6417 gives 0.3 angstrom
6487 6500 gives 0.3 angstrom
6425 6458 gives -0.5 angstrom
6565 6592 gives 0.1 angstrom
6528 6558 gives -0.2 angstrom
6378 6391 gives 0.0 angstrom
